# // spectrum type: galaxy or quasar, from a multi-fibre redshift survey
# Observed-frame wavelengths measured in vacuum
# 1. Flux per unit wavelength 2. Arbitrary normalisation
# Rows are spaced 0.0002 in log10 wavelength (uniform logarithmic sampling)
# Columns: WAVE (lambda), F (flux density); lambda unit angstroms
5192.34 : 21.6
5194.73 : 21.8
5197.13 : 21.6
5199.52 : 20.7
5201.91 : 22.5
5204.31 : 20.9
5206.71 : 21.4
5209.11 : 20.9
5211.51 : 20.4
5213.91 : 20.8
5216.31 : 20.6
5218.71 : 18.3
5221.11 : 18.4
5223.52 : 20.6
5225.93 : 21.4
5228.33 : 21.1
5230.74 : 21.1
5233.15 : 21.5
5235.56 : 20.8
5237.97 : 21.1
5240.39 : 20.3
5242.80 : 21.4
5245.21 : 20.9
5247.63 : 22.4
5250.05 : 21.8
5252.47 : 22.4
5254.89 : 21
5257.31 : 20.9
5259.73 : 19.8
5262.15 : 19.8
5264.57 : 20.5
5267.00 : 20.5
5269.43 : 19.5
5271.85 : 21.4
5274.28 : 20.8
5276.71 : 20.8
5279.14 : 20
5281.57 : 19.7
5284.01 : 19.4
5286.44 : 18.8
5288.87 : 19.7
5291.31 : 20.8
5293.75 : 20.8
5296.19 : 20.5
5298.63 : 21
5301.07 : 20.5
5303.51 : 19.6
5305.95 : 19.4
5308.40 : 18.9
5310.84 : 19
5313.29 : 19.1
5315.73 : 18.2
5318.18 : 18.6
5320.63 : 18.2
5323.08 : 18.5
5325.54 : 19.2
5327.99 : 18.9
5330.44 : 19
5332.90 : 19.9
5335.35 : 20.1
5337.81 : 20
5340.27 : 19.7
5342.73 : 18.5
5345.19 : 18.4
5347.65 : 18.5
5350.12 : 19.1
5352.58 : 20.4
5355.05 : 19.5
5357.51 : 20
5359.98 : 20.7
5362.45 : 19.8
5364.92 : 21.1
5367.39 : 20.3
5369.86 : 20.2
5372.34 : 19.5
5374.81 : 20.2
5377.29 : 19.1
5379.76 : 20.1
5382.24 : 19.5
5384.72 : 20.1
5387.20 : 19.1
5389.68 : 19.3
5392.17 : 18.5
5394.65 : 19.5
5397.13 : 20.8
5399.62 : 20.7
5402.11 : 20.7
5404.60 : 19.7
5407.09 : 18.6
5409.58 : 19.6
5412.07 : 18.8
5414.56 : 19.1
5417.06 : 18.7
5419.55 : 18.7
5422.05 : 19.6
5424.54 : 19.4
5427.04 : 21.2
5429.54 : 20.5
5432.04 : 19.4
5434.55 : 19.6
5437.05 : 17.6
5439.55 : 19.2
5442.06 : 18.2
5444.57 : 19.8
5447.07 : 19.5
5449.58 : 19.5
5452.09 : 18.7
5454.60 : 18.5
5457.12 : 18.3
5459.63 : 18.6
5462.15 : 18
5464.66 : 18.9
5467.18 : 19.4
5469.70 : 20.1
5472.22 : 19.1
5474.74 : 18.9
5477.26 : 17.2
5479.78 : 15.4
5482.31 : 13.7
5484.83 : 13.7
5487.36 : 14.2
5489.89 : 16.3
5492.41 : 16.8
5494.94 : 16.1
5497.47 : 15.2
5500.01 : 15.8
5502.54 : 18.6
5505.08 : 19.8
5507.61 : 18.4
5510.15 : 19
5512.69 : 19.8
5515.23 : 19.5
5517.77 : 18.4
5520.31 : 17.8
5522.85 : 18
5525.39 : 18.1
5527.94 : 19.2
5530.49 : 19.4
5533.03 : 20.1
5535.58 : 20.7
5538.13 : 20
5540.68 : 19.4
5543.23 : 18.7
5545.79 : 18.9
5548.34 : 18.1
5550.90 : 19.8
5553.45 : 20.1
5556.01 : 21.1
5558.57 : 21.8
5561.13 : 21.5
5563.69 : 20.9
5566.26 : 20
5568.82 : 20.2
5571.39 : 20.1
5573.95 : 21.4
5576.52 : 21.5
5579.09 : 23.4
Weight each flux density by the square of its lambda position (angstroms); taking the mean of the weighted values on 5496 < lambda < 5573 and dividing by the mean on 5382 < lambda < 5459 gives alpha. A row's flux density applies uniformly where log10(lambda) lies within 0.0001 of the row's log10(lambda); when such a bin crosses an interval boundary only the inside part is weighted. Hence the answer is 1.04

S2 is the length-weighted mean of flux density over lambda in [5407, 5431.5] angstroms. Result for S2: 19.5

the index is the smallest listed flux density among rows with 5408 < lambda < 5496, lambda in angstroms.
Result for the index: 13.7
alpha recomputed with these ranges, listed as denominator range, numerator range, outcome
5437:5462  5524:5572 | 1.10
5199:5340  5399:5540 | 0.99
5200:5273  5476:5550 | 0.95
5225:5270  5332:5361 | 0.97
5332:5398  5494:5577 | 1.04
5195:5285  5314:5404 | 0.99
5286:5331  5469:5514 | 0.94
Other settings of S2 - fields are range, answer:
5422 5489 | 18.3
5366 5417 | 19.6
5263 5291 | 20.1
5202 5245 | 20.7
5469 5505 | 16.6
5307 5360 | 19.2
